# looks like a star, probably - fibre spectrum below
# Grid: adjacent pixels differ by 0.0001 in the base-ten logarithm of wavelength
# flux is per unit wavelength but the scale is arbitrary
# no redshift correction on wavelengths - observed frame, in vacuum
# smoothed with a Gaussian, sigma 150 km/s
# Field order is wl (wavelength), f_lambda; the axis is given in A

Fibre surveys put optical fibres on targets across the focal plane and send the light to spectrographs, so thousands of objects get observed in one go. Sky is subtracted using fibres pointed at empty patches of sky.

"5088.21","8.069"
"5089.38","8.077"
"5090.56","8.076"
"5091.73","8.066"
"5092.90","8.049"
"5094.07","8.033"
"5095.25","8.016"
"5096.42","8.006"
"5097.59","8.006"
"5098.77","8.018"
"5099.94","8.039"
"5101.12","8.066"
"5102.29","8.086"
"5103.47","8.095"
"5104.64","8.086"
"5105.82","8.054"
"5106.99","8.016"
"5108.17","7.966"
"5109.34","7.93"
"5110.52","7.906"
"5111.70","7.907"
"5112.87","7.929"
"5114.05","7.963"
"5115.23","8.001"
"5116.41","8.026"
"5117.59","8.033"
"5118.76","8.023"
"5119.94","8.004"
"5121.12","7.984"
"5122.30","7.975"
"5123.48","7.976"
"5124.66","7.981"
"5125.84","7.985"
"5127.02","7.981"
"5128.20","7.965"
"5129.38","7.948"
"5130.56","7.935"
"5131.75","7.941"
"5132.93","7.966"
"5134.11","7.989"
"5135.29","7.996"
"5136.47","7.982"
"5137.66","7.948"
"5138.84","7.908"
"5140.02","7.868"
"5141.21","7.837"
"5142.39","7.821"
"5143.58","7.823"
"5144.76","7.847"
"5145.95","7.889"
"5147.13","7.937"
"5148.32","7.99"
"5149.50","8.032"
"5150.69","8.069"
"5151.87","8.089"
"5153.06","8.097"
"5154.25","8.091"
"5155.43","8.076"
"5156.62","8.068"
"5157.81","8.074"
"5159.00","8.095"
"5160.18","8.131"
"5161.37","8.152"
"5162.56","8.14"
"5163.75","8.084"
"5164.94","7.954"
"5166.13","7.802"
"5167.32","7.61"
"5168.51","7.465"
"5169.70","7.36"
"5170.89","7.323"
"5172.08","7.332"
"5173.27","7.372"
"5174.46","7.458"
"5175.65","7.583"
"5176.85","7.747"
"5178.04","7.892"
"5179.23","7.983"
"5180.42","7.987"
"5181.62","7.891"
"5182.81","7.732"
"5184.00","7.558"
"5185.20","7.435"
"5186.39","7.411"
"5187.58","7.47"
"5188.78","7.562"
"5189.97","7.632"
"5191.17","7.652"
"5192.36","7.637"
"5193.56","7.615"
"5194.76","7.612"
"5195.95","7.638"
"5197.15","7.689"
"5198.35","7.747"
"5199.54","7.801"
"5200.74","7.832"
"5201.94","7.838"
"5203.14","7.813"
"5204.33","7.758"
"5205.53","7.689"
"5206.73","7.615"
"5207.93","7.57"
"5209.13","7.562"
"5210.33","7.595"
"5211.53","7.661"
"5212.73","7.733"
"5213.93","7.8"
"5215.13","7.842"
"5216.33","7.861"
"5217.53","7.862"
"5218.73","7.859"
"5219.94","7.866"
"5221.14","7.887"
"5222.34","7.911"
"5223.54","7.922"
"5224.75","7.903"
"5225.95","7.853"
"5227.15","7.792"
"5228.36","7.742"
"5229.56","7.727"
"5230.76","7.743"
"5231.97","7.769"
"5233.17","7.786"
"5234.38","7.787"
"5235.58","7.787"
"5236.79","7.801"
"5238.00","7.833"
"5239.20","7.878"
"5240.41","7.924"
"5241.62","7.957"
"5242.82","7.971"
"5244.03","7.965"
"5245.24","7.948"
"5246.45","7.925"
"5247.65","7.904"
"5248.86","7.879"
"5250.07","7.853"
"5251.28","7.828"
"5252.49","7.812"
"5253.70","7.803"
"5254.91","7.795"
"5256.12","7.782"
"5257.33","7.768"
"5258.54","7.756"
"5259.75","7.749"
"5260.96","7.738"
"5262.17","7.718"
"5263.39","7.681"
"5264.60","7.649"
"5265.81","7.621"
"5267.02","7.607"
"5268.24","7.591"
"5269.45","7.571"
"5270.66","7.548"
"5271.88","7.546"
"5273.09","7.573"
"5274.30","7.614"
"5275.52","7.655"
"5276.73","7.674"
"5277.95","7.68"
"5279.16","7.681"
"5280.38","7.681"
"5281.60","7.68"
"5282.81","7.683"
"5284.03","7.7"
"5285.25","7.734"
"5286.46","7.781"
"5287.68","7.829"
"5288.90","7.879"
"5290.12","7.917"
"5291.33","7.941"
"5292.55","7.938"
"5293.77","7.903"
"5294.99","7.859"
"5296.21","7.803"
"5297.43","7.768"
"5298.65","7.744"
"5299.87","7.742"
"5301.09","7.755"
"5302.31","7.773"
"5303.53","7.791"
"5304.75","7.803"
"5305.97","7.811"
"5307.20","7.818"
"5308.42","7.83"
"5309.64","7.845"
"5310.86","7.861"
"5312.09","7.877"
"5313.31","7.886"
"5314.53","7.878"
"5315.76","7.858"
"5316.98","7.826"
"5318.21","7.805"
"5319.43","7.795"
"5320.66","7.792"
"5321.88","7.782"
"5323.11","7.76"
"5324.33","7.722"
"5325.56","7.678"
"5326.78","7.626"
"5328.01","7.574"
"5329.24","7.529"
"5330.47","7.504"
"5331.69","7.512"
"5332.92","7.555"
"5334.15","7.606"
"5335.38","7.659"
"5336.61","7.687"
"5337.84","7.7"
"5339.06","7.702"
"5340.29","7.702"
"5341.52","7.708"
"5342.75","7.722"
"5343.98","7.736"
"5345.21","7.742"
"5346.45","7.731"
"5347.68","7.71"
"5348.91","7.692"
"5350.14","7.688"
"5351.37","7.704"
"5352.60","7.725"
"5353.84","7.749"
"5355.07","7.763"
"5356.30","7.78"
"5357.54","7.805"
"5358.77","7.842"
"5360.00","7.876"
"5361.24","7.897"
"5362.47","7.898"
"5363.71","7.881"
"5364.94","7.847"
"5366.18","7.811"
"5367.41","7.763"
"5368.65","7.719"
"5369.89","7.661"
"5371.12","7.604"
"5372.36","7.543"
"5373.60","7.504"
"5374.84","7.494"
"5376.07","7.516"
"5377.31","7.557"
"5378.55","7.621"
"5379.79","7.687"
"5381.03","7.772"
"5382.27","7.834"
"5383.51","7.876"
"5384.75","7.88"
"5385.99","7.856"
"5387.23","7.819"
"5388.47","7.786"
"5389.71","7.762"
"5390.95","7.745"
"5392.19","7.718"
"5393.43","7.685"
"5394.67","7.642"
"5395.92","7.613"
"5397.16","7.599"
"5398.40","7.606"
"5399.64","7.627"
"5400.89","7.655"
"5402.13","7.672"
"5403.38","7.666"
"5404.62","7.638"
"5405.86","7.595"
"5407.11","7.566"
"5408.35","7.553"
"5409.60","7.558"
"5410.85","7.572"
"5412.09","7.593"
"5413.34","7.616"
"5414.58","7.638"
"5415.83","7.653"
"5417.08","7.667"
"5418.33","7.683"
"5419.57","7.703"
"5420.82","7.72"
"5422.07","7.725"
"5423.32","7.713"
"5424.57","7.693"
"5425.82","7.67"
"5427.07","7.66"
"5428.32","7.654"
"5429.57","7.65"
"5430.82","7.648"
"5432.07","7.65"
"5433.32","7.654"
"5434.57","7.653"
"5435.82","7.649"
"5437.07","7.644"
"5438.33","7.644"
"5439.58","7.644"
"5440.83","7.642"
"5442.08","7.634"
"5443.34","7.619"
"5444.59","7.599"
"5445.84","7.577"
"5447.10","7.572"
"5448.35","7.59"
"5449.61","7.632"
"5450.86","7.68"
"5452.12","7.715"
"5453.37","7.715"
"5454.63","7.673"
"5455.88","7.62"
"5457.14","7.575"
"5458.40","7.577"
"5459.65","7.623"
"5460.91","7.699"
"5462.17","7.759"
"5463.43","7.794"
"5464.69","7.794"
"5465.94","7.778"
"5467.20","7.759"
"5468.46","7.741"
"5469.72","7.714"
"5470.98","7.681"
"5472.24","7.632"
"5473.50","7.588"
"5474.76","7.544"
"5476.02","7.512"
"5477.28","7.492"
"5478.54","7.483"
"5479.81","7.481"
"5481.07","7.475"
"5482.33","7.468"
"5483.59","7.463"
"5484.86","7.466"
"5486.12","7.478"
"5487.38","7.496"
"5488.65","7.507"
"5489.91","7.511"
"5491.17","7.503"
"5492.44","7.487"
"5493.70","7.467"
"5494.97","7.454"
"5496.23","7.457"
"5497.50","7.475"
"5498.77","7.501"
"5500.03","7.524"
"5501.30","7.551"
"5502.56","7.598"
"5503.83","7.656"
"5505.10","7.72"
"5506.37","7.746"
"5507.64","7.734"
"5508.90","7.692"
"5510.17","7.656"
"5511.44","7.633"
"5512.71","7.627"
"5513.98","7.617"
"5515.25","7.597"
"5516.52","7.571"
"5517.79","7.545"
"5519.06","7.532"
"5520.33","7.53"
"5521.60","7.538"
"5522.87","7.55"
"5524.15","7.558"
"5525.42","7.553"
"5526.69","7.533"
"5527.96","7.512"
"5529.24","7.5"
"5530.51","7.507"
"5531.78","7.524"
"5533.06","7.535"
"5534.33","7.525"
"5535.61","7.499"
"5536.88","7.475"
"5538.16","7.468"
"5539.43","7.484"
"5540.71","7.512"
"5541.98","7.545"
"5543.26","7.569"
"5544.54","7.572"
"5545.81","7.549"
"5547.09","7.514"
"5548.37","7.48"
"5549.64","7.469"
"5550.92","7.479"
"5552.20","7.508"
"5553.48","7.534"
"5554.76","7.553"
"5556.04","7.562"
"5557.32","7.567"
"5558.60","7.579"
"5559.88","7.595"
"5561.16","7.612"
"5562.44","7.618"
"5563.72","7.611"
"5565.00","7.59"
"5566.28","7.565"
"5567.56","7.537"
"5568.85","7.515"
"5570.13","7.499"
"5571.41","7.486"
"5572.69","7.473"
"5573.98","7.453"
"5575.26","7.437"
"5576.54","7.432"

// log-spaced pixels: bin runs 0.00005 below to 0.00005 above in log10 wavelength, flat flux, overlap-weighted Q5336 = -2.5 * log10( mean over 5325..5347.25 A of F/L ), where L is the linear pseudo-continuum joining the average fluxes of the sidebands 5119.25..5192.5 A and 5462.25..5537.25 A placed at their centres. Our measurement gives 0.01 mag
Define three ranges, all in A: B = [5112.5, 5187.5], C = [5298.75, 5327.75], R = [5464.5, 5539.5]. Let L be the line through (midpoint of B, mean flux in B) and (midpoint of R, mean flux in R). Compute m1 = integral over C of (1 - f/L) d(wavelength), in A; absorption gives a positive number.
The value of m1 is -0.2 A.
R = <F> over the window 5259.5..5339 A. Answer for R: 7.73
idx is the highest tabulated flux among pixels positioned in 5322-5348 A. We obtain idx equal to 7.76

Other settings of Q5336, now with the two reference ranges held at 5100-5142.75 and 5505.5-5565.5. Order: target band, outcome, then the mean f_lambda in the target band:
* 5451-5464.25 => -0.01 mag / 7.67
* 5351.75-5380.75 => 0.00 mag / 7.72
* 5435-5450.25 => 0.00 mag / 7.62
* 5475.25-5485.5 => 0.02 mag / 7.48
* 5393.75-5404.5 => 0.01 mag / 7.64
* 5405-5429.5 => 0.01 mag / 7.64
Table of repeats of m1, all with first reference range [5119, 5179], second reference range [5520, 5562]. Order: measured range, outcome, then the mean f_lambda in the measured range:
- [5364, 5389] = -0.1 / 7.71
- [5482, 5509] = 0.1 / 7.54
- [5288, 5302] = -0.1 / 7.84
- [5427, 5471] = -0.3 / 7.66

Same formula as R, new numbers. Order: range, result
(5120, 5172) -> 7.93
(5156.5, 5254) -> 7.77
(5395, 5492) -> 7.62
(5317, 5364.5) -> 7.72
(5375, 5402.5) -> 7.7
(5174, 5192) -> 7.67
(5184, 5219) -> 7.68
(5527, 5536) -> 7.51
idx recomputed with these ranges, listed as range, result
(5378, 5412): 7.88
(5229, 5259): 7.971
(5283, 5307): 7.941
